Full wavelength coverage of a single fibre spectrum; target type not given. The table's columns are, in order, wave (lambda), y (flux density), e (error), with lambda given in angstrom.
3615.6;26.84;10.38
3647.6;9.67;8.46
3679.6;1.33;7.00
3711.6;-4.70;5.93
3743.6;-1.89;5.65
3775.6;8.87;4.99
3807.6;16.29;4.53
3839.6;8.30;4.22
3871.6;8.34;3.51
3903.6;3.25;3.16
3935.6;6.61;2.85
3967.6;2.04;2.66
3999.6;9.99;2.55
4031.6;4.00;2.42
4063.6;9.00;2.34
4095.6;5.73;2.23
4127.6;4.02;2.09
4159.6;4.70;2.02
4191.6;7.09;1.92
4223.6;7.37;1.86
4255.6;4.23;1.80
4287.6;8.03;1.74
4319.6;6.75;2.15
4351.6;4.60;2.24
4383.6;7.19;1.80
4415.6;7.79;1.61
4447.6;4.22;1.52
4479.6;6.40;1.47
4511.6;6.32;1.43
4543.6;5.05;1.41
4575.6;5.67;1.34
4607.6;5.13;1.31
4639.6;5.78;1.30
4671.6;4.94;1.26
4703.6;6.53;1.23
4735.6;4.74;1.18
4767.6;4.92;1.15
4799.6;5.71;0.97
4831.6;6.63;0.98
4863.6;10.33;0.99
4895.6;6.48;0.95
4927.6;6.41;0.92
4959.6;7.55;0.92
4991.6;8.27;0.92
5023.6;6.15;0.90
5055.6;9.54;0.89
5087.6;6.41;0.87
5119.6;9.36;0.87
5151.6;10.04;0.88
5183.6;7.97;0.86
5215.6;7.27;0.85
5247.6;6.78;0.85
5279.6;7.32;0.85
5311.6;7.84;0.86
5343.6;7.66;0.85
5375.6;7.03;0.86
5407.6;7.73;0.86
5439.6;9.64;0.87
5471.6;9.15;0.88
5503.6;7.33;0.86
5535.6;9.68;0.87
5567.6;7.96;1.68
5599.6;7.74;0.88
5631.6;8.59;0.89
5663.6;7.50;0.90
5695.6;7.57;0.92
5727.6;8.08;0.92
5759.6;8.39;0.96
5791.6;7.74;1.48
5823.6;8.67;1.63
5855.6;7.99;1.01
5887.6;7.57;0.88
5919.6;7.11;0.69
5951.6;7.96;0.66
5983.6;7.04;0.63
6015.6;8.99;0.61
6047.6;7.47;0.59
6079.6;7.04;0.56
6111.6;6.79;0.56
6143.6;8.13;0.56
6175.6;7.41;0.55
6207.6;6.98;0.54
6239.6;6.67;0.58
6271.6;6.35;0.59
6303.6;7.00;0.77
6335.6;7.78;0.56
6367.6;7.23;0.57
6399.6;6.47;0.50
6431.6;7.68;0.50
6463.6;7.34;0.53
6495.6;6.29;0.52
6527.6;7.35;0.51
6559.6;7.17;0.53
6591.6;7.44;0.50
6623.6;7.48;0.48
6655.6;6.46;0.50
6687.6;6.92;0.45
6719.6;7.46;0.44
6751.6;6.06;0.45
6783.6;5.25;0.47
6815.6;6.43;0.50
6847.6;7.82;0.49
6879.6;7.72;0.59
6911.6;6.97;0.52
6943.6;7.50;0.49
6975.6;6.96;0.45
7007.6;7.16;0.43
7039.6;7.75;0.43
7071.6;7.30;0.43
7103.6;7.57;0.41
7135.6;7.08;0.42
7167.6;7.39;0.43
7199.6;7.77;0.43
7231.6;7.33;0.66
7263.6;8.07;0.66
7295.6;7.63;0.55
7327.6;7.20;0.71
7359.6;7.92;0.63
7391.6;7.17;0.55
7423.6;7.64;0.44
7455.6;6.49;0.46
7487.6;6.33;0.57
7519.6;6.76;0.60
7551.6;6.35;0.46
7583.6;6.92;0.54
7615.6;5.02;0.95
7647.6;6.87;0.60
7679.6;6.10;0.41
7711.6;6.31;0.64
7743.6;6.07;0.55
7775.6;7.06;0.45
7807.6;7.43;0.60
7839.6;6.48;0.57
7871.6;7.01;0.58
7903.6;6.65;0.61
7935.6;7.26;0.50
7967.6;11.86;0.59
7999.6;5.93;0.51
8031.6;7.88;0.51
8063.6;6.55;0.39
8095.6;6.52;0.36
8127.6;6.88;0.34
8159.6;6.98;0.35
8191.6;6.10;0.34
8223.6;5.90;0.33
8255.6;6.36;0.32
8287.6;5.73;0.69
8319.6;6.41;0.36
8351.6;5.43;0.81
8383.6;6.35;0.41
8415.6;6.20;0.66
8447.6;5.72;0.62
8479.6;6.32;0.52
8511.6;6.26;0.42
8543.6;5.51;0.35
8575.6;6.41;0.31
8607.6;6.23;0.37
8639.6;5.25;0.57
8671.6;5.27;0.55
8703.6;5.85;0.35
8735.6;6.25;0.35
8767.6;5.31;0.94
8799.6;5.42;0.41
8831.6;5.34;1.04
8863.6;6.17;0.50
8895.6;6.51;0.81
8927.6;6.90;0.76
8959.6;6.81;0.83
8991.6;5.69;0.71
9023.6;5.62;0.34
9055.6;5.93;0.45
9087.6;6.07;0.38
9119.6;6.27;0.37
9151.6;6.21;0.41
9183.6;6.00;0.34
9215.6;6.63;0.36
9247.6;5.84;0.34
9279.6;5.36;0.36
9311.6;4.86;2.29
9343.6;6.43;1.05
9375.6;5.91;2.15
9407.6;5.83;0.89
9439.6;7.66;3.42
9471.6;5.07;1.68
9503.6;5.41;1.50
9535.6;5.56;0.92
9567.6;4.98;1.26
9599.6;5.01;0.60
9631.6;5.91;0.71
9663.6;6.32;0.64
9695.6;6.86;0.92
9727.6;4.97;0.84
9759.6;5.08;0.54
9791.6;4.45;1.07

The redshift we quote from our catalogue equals 0.21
